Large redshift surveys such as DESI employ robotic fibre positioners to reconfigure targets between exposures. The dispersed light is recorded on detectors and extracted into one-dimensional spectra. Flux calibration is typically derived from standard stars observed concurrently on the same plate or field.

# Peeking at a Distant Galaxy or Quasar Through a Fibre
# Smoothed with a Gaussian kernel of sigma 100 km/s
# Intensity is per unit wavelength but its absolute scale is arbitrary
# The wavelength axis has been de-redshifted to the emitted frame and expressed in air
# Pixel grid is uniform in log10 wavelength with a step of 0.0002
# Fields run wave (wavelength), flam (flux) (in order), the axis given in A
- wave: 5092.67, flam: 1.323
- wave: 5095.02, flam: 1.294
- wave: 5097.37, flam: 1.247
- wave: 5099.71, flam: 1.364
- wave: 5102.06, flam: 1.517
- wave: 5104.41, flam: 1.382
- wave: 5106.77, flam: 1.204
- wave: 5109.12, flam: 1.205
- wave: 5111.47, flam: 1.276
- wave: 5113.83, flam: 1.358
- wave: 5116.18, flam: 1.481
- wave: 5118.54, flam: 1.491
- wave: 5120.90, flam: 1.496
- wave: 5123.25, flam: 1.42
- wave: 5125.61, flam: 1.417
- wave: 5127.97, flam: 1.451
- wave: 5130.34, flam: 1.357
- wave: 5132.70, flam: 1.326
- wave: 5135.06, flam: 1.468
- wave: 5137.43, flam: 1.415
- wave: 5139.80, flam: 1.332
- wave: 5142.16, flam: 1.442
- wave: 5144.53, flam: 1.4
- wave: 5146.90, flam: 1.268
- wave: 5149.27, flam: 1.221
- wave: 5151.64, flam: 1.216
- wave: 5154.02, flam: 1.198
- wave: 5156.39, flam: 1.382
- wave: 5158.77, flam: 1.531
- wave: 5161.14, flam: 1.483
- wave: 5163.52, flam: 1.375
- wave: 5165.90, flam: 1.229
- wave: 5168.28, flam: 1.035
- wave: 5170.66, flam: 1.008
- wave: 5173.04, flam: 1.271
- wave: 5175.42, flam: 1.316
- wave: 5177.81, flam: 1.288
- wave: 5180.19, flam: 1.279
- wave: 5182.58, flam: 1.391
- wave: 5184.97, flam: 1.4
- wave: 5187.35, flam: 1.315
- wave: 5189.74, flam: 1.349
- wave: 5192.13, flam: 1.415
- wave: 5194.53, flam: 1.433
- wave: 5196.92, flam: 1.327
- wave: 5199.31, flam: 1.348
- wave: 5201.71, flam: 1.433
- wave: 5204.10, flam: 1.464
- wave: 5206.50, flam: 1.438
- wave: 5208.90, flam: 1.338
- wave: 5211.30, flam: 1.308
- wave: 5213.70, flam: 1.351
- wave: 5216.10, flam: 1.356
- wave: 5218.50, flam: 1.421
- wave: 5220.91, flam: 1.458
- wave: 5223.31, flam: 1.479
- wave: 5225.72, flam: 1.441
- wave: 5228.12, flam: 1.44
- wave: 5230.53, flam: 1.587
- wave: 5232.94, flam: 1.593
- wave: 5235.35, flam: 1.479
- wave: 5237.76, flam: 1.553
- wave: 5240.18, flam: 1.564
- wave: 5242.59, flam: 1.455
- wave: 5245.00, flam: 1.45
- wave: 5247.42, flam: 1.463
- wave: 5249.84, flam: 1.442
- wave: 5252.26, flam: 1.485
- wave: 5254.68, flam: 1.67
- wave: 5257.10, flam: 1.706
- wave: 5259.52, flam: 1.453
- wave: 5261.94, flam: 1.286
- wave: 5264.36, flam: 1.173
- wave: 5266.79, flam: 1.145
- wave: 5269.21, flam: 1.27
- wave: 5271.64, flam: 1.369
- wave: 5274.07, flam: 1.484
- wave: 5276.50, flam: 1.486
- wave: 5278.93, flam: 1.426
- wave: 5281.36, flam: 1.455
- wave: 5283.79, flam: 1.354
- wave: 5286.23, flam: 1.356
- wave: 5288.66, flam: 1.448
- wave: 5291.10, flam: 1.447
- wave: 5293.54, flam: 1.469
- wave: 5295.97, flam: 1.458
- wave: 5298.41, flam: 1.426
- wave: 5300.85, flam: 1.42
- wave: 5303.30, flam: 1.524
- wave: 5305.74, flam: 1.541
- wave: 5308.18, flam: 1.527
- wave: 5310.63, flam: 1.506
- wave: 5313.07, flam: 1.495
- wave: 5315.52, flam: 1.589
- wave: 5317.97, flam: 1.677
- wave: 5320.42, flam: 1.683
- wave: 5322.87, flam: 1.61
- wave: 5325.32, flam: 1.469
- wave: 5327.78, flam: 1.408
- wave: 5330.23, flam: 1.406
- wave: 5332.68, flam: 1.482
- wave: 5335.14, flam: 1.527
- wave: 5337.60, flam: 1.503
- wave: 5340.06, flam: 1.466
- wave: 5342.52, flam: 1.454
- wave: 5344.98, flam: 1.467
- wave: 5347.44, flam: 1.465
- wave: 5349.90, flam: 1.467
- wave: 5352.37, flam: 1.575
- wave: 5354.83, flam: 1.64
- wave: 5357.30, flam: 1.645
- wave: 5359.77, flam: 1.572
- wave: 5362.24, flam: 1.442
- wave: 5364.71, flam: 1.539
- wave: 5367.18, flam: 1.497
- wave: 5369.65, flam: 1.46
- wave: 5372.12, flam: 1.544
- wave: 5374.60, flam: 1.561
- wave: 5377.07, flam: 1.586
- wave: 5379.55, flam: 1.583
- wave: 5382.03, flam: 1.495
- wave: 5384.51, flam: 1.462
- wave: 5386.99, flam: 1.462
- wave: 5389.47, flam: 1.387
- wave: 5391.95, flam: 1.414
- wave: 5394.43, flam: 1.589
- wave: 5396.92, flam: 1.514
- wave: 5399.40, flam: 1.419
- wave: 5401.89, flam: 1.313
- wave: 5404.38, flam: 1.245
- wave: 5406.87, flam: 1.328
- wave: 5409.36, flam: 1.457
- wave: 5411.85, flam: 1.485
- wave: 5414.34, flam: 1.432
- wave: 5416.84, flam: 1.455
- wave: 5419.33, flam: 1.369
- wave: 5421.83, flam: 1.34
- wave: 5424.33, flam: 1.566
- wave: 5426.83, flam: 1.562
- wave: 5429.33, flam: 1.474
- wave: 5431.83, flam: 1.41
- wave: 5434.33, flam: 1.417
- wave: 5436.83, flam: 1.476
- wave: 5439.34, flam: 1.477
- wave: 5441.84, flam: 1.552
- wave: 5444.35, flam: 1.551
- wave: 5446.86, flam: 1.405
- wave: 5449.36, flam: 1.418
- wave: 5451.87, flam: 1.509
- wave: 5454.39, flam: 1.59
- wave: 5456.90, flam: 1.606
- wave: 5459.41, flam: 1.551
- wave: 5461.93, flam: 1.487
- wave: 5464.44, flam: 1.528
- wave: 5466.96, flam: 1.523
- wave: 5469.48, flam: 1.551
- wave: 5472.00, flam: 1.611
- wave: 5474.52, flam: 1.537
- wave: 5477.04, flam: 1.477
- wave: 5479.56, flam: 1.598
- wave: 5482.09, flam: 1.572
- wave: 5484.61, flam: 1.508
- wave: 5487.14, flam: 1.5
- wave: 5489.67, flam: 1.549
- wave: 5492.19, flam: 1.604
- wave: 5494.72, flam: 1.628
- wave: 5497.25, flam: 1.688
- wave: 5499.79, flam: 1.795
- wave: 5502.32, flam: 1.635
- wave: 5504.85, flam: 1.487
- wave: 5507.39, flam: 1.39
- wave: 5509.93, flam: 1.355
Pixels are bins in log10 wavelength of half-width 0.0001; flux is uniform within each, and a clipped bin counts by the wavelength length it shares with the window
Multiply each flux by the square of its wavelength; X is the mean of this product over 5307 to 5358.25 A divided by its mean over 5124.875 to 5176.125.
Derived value 1.24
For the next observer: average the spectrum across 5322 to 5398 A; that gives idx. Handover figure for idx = 1.51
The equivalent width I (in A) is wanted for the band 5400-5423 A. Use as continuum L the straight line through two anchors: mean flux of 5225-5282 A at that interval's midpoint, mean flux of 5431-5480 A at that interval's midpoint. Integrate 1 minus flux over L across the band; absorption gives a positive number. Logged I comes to 1.8 A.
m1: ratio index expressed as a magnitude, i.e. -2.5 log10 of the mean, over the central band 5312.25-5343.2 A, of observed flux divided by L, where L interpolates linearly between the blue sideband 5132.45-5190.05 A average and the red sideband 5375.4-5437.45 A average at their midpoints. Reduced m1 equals -0.085 mag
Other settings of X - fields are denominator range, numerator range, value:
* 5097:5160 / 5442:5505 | 1.30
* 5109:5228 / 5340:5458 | 1.19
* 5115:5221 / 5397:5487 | 1.21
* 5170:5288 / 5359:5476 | 1.13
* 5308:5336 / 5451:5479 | 1.06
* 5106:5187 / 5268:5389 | 1.20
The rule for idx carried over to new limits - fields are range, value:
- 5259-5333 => 1.45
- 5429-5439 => 1.44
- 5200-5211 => 1.41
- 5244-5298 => 1.42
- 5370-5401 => 1.5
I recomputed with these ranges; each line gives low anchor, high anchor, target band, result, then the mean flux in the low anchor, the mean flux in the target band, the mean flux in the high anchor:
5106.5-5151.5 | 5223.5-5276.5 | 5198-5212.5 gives 0.4 A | 1.37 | 1.39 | 1.45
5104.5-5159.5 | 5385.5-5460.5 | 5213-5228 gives -0.3 A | 1.36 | 1.42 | 1.46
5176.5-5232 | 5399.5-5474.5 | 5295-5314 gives -0.8 A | 1.39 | 1.49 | 1.47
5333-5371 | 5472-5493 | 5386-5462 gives 3.6 A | 1.51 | 1.46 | 1.55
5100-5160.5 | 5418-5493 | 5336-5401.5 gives -1.4 A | 1.37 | 1.51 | 1.51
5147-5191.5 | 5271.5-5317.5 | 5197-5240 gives -2.4 A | 1.29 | 1.44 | 1.47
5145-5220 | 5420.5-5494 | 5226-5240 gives -1.7 A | 1.33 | 1.53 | 1.52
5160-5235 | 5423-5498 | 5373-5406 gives 0.5 A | 1.37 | 1.46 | 1.53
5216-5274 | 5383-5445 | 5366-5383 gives -1.0 A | 1.45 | 1.53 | 1.45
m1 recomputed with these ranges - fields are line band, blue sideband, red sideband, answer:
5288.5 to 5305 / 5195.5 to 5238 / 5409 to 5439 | -0.01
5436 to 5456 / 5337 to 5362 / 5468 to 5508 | 0.04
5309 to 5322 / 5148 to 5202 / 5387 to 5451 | -0.15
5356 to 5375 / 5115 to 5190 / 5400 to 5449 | -0.08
